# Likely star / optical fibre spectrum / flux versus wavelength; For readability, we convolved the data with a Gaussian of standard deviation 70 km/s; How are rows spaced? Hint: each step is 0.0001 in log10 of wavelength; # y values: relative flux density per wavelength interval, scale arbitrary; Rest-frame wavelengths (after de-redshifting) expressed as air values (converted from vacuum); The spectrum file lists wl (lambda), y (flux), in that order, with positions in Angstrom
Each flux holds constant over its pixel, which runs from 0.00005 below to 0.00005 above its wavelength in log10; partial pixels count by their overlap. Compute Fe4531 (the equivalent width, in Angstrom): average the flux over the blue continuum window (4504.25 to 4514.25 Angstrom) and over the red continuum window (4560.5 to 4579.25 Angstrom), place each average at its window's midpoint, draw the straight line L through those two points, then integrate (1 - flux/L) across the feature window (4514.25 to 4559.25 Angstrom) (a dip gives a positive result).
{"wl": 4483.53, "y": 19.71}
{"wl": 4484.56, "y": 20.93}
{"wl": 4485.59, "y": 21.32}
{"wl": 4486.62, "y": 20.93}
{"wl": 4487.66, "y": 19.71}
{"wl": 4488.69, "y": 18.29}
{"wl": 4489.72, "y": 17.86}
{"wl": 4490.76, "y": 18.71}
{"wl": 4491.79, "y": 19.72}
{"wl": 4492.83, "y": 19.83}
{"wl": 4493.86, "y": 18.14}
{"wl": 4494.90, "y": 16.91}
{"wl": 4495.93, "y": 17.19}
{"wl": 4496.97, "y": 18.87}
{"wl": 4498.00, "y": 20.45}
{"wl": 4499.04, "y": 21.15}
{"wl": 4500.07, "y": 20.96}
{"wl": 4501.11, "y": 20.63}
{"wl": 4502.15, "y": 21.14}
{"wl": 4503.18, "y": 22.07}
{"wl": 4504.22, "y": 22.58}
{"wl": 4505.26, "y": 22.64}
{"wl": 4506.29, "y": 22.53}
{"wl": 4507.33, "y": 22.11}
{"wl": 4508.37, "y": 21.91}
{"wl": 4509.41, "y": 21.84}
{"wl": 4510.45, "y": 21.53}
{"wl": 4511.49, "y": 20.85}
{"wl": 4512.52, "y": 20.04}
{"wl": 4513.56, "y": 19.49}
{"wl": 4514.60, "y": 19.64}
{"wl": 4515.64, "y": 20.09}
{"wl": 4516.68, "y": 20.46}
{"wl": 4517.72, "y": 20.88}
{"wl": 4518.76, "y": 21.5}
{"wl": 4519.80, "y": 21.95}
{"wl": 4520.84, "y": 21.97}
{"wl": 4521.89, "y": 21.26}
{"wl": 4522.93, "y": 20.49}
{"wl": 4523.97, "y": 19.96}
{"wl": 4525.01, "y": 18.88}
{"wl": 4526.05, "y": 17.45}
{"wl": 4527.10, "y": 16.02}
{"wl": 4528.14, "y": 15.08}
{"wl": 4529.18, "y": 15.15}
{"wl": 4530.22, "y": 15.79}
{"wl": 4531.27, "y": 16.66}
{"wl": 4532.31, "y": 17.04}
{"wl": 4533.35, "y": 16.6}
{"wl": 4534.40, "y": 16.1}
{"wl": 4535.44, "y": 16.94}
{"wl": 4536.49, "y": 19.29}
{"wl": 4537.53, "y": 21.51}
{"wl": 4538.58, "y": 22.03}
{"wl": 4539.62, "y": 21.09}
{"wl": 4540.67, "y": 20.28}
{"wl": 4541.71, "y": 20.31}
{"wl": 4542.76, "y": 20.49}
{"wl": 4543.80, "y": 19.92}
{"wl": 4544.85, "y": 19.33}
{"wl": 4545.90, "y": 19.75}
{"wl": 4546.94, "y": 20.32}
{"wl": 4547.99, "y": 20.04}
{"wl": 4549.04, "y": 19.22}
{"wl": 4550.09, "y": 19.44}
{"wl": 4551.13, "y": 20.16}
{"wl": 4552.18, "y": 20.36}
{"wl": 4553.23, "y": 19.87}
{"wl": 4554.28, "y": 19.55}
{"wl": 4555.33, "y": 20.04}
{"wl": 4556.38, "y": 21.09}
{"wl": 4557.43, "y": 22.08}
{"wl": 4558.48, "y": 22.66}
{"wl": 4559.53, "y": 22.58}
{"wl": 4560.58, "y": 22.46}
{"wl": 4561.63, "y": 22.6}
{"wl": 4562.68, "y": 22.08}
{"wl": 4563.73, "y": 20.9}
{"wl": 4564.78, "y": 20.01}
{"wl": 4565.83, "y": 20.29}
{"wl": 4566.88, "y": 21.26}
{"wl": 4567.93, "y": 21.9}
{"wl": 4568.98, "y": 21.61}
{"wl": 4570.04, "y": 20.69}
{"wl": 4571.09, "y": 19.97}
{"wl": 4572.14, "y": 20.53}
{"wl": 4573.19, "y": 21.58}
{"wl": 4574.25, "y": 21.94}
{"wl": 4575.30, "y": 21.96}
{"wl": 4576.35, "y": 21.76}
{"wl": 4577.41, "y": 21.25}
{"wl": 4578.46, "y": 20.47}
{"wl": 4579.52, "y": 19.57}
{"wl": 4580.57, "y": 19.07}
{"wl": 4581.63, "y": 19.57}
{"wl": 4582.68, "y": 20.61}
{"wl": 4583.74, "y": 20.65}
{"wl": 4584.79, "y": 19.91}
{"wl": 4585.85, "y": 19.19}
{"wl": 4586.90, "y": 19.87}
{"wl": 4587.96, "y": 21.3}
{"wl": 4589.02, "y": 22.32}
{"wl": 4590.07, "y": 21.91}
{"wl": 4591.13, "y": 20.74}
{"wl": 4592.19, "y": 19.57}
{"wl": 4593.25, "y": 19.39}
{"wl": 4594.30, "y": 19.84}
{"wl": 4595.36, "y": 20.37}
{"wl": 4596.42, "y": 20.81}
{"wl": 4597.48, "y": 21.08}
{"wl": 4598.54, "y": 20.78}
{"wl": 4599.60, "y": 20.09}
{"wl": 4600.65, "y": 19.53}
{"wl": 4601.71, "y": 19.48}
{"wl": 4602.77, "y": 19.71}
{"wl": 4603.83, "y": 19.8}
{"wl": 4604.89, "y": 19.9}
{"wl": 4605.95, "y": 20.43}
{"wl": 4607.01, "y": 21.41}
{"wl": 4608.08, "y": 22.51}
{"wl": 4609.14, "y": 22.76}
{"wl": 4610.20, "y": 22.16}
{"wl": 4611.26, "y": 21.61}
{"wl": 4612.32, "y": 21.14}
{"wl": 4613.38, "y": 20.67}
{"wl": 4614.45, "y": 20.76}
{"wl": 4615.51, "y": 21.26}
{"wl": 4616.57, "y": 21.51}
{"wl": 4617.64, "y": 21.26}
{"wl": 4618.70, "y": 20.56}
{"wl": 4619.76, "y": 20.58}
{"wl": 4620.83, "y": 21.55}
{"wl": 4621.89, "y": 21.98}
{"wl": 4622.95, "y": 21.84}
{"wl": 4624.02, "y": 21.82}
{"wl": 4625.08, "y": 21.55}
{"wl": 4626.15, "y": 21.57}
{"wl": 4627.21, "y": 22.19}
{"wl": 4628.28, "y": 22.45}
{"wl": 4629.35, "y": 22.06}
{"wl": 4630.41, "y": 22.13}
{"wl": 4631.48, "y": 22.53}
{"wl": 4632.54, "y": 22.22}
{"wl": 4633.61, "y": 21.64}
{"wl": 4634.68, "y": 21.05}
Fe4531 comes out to 3.9 Angstrom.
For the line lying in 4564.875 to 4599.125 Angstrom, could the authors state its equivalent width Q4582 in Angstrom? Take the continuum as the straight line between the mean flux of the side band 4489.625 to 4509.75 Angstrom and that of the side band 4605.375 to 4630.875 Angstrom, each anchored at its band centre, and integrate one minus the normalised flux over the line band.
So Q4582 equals 0.9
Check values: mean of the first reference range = 20.4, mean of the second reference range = 21.6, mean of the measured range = 20.7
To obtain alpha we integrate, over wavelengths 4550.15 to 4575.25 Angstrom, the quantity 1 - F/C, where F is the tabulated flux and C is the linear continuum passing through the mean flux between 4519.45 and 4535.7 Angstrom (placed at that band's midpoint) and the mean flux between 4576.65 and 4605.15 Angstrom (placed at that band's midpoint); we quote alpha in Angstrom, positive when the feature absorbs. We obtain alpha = -2.5 Angstrom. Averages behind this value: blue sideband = 17.9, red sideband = 20.3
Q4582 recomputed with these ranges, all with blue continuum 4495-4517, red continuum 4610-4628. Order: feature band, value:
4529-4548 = 1.9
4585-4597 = 0.4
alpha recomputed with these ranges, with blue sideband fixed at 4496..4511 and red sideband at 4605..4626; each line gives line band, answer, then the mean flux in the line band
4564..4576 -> 0.2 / 21.1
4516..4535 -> 2.5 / 18.5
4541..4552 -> 0.7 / 19.9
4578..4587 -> 0.6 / 19.9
